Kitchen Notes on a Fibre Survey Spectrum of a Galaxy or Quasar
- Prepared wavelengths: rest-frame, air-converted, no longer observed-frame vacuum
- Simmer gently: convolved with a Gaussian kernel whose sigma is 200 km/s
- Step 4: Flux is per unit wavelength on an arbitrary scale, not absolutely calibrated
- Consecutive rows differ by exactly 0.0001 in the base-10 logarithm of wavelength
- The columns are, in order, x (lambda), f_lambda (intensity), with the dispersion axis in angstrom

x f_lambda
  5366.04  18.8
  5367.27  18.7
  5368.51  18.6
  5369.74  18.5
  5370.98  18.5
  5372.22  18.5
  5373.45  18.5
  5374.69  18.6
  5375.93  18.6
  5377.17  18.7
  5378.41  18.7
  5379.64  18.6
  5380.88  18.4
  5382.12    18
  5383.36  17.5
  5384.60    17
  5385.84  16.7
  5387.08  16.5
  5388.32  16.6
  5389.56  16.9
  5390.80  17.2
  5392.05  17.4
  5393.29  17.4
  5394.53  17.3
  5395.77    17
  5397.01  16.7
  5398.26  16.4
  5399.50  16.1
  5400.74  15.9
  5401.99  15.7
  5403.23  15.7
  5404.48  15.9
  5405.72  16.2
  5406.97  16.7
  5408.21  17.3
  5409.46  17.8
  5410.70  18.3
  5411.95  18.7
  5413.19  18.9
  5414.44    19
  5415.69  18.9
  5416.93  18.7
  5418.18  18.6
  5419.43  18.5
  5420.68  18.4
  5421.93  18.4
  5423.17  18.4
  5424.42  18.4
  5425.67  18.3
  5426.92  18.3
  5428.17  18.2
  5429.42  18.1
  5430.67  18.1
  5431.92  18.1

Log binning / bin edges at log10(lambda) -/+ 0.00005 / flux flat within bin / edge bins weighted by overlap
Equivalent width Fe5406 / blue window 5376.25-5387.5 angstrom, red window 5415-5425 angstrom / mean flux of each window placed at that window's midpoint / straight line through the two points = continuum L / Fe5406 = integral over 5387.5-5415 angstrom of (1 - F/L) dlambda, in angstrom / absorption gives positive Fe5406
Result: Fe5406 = 1.7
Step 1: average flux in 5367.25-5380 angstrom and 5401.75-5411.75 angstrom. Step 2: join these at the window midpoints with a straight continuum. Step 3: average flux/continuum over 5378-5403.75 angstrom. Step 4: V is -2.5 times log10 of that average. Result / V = 0.041 mag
